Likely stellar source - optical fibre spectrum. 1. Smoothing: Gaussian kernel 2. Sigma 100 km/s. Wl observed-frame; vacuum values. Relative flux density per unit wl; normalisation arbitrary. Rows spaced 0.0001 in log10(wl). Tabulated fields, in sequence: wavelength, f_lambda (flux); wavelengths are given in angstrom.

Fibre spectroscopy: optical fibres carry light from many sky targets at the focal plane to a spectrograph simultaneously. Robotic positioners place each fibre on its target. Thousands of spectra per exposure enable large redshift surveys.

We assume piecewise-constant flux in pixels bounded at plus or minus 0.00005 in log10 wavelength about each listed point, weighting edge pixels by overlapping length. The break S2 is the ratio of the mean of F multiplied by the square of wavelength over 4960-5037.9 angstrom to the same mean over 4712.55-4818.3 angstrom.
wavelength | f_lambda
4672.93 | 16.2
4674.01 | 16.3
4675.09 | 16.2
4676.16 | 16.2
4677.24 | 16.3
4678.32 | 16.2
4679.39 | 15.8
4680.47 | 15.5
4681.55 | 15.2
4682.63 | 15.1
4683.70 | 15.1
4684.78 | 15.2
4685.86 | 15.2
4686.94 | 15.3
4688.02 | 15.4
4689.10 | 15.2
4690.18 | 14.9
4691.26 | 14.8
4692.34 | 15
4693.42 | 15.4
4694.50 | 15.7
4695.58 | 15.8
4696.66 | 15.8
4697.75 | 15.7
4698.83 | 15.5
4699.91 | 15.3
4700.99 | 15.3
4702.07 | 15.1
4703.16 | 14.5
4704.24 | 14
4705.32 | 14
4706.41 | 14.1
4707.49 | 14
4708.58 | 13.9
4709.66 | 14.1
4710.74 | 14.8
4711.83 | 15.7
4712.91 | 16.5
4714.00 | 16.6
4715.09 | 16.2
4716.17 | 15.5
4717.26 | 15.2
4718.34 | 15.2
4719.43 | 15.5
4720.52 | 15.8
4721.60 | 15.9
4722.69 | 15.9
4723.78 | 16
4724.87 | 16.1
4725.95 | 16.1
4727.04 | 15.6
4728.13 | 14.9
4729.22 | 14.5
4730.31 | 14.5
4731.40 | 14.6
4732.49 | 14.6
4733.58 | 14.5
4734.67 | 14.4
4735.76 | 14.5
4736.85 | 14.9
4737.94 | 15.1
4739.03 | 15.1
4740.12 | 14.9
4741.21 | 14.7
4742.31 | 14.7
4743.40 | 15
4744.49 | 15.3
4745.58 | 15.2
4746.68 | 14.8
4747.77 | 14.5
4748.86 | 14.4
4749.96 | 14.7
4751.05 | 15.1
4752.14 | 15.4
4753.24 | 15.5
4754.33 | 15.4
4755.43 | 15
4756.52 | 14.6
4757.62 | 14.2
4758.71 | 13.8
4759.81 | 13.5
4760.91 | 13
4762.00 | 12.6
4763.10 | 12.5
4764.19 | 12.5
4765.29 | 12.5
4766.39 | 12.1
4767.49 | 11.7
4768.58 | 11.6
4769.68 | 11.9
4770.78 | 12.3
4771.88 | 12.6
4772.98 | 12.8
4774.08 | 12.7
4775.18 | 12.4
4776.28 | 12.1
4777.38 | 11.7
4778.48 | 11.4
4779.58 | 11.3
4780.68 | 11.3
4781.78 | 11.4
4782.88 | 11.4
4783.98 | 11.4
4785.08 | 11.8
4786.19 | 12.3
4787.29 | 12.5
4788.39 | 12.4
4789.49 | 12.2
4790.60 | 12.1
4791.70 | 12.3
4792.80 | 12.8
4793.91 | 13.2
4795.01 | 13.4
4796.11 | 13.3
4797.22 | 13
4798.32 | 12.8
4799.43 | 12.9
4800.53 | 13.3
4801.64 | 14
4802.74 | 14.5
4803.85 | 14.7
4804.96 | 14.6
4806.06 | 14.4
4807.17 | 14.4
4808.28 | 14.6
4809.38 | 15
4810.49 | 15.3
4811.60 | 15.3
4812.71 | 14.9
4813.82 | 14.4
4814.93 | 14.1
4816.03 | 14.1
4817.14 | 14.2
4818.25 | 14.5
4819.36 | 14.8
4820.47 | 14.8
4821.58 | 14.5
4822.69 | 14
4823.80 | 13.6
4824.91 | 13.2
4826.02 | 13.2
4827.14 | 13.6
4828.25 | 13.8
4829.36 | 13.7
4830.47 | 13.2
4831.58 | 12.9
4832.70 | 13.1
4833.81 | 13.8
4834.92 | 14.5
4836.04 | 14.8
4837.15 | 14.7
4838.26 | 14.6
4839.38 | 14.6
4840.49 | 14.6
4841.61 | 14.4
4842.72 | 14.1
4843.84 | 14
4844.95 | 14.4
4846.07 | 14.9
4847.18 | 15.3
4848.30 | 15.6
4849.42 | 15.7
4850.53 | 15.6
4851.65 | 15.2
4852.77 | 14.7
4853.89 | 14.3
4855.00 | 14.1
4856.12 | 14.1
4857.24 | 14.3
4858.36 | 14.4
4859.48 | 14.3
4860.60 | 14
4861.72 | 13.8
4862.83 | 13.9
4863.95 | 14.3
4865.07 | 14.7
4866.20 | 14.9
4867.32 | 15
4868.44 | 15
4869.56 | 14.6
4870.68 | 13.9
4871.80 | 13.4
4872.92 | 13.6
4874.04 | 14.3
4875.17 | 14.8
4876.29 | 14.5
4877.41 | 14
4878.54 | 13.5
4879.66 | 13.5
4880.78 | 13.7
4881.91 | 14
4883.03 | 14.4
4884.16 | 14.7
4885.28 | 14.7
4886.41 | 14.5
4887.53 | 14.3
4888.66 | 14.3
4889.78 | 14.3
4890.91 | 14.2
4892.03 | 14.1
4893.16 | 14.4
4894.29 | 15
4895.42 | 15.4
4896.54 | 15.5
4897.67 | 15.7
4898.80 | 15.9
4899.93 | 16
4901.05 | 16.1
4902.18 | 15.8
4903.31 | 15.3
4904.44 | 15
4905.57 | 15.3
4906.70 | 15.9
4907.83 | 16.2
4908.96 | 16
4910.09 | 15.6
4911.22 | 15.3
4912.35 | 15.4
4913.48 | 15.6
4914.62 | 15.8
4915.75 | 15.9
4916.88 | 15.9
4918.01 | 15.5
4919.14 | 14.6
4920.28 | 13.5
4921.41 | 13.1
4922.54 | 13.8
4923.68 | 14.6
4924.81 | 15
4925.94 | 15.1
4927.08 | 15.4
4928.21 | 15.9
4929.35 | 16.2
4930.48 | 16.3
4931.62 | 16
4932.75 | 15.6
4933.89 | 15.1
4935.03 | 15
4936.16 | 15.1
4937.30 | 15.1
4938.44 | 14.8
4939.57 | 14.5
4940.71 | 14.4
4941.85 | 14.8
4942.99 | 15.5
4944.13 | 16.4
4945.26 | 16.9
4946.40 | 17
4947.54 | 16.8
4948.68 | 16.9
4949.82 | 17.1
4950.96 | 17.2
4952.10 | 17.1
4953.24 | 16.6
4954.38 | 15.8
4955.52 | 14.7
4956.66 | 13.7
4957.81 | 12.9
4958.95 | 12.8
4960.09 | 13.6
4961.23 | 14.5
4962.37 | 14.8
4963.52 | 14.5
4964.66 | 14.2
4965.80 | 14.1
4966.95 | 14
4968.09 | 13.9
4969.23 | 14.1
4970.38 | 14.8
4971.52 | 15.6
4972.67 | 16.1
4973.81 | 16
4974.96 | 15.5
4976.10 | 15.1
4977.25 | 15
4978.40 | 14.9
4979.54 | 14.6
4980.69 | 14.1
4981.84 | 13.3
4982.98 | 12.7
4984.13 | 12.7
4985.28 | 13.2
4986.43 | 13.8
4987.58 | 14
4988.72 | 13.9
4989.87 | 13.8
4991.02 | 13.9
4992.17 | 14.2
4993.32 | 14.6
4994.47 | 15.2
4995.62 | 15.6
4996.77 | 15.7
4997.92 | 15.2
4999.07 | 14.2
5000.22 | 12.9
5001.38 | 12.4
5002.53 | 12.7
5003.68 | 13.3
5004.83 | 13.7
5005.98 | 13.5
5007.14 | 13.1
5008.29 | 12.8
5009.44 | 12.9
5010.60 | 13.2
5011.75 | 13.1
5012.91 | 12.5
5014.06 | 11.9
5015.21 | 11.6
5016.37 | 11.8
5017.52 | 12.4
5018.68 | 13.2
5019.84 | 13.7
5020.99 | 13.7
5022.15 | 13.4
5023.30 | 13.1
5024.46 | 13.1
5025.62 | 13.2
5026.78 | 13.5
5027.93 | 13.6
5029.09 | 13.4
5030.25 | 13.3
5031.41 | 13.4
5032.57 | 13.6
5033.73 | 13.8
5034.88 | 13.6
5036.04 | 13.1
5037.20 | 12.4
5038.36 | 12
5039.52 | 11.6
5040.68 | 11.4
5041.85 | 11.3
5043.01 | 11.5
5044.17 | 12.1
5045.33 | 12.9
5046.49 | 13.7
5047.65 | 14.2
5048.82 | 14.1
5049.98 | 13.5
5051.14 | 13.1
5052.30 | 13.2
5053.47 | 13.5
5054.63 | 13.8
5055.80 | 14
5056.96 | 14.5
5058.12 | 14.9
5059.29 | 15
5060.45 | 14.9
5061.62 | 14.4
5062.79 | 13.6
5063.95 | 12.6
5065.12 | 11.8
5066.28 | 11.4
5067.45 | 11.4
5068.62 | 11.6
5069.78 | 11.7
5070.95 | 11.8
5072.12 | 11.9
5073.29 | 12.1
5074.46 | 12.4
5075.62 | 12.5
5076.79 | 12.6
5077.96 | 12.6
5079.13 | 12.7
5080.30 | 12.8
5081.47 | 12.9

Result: 1.09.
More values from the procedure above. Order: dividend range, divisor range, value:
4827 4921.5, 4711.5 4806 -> 1.11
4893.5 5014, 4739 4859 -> 1.15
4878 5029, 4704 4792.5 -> 1.14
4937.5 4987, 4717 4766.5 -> 1.11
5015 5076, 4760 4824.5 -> 1.10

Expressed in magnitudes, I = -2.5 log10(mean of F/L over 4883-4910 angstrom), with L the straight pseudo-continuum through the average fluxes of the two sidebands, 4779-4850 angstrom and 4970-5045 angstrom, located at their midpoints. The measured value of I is -0.114 mag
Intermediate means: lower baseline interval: 13.7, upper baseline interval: 13.5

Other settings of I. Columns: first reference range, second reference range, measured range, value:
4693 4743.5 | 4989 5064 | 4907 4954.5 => -0.122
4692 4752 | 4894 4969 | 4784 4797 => 0.207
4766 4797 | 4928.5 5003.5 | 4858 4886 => -0.060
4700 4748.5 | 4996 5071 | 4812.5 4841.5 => 0.025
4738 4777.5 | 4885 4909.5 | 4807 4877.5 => 0.018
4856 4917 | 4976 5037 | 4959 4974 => -0.045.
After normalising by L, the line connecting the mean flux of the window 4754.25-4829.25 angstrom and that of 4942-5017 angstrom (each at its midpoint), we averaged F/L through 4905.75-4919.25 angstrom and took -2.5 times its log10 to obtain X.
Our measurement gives -0.13 mag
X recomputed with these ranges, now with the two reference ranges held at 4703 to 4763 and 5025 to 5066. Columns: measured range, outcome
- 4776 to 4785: 0.26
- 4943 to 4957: -0.19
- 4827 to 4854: -0.01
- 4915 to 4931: -0.09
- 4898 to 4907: -0.12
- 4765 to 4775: 0.20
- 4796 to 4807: 0.06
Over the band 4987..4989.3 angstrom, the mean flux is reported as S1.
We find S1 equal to 14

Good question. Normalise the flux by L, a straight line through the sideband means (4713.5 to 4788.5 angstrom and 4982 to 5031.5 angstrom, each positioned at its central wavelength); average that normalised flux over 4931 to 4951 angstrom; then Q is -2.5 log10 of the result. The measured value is -0.16 mag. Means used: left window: 13.9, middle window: 15.8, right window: 13.4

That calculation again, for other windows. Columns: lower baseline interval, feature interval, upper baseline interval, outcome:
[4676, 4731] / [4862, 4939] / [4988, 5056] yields -0.06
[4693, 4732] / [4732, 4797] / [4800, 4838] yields 0.11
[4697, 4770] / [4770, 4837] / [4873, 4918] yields 0.11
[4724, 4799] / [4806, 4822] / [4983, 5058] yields -0.09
